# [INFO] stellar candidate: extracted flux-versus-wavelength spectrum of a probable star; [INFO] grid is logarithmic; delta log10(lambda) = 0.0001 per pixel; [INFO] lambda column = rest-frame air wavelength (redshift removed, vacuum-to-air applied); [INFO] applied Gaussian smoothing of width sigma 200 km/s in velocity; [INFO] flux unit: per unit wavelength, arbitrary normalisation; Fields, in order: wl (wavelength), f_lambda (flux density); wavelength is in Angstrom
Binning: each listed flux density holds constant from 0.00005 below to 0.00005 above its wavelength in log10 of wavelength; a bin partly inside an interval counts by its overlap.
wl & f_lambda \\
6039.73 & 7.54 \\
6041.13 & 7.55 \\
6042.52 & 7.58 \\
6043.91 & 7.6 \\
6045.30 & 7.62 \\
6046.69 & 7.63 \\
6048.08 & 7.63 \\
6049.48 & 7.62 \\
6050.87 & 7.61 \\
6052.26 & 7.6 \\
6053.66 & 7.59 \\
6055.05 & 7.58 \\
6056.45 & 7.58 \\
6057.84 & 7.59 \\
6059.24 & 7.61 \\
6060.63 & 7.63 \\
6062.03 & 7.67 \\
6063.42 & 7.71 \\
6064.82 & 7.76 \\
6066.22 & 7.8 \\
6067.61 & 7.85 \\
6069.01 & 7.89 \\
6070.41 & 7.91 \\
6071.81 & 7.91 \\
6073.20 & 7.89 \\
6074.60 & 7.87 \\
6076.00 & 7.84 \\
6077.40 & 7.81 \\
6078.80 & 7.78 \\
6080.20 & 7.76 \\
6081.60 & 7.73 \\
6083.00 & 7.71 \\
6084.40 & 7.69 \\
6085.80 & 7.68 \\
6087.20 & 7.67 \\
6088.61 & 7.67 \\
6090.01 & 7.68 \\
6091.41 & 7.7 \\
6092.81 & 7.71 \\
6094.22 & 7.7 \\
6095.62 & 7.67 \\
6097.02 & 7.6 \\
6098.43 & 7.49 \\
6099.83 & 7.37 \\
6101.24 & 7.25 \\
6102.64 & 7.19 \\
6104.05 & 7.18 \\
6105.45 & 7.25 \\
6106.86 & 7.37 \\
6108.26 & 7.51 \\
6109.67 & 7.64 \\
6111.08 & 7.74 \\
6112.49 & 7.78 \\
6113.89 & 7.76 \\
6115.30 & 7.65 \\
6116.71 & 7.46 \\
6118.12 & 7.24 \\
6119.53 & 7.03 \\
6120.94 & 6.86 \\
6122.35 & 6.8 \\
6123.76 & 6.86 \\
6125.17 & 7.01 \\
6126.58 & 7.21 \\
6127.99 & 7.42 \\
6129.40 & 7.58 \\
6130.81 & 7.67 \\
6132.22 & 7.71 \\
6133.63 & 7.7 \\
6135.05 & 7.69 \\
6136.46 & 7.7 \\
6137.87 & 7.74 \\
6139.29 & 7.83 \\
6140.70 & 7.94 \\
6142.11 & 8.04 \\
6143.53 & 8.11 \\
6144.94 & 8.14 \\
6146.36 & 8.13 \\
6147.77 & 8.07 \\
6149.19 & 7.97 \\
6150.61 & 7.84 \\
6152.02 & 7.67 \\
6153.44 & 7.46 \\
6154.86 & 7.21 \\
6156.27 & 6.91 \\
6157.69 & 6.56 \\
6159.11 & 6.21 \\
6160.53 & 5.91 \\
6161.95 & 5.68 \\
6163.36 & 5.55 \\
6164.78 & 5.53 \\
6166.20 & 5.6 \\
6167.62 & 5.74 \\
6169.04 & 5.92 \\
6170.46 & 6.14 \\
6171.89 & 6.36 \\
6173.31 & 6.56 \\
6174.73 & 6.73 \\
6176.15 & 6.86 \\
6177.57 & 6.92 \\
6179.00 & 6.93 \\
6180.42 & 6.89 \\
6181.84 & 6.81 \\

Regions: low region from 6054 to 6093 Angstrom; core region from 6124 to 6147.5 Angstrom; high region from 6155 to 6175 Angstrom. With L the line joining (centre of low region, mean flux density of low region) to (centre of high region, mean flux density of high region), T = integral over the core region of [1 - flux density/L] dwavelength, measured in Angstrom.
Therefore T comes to -3.9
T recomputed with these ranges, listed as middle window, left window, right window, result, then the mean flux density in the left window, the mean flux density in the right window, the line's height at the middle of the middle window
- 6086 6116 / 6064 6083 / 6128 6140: 0.81 Angstrom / 7.82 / 7.69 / 7.76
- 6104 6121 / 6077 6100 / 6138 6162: 0.30 Angstrom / 7.68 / 7.45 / 7.59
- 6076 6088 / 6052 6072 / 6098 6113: -0.25 Angstrom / 7.71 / 7.43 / 7.58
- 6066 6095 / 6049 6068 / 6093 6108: -0.92 Angstrom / 7.66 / 7.42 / 7.53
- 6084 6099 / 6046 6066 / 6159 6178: -1.07 Angstrom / 7.63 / 6.11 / 7.15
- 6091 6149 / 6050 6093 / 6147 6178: -3.51 Angstrom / 7.73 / 6.61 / 7.13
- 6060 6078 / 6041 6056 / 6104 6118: -0.55 Angstrom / 7.6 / 7.54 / 7.58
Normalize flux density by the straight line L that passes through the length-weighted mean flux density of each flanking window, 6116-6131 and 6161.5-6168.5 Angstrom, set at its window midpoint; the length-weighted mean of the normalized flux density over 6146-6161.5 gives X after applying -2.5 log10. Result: -0.19 mag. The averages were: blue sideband 7.18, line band 7.22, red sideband 5.63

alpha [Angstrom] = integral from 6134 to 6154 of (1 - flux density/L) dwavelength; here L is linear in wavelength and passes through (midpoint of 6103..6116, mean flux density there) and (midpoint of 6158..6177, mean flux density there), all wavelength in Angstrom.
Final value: -3.6 Angstrom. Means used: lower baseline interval 7.53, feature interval 7.88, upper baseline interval 6.08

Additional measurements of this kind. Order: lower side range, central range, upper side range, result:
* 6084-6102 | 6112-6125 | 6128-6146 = 0.8 Angstrom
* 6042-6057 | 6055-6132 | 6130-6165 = -0.8 Angstrom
